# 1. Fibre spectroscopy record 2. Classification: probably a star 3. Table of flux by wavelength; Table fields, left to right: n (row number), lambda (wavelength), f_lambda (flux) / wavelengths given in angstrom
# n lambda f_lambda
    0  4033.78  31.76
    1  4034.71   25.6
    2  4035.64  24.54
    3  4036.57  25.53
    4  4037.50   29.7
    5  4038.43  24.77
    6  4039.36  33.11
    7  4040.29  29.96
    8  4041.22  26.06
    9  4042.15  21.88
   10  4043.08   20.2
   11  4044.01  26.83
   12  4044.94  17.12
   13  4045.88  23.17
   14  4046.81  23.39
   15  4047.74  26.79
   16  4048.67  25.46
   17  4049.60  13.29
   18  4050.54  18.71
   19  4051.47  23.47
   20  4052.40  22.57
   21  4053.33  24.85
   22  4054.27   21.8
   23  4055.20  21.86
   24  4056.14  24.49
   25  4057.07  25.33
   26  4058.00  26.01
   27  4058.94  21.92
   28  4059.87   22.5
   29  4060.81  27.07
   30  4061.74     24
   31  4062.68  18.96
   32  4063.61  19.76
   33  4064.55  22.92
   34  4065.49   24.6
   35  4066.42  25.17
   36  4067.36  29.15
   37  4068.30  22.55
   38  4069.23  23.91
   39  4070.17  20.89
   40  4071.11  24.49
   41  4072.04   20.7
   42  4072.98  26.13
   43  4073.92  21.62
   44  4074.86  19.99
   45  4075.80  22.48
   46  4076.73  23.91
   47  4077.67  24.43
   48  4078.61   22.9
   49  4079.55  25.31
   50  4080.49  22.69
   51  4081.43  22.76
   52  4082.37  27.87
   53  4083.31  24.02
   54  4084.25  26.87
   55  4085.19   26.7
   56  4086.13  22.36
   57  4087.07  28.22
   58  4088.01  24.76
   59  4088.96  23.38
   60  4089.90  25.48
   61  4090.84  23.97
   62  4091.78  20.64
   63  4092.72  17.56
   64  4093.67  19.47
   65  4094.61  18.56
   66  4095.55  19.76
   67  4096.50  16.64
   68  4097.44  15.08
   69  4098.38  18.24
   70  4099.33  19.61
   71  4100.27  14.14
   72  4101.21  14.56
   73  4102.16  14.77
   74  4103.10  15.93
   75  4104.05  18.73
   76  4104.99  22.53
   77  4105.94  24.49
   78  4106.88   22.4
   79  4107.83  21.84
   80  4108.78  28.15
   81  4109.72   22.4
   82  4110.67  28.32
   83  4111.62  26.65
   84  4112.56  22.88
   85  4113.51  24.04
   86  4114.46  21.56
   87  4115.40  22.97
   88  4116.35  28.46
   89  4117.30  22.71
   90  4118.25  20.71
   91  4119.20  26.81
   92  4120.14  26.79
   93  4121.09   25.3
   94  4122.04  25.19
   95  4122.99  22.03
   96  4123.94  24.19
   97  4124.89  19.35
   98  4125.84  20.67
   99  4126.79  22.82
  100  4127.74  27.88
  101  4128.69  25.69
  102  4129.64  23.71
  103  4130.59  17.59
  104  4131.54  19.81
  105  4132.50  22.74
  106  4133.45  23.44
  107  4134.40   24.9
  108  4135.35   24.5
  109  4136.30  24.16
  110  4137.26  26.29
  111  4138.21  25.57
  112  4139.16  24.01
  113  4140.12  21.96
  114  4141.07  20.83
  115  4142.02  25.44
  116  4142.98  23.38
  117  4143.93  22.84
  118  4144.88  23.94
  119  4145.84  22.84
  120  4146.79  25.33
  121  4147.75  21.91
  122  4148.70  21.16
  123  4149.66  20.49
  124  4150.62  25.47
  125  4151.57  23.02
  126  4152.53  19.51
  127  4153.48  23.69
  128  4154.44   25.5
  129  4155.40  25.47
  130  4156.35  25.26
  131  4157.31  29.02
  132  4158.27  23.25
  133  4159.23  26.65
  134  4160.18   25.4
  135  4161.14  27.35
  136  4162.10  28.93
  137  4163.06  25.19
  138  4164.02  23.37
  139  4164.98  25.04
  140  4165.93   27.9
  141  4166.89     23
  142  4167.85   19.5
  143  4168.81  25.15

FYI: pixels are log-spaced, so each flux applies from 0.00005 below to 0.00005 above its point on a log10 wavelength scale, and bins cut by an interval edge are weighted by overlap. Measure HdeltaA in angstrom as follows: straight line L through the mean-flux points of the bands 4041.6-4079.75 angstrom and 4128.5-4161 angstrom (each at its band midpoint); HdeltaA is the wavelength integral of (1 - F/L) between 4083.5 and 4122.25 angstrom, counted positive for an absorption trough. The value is 1.9 angstrom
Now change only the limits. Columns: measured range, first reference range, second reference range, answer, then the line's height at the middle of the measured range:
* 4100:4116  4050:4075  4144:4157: 1.1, 23.3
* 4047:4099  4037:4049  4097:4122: 2.1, 23.8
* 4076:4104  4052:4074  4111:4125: 2.9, 23.8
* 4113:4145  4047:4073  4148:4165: 0.8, 24.2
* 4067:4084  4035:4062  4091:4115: -1.1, 22.2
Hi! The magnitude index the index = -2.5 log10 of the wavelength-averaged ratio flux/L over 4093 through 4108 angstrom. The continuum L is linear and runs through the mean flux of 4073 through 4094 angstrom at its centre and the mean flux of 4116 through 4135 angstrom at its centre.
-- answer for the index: 0.265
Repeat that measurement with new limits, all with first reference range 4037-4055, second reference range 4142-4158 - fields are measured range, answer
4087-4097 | 0.12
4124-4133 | 0.07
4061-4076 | 0.04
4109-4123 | -0.04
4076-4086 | -0.04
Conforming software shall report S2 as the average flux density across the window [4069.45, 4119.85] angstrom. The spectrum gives 22.3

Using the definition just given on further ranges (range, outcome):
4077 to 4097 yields 23.1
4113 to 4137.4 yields 23.6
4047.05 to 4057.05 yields 22.5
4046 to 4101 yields 22.6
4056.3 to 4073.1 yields 23.6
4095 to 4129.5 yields 22.1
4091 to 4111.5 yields 19.9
